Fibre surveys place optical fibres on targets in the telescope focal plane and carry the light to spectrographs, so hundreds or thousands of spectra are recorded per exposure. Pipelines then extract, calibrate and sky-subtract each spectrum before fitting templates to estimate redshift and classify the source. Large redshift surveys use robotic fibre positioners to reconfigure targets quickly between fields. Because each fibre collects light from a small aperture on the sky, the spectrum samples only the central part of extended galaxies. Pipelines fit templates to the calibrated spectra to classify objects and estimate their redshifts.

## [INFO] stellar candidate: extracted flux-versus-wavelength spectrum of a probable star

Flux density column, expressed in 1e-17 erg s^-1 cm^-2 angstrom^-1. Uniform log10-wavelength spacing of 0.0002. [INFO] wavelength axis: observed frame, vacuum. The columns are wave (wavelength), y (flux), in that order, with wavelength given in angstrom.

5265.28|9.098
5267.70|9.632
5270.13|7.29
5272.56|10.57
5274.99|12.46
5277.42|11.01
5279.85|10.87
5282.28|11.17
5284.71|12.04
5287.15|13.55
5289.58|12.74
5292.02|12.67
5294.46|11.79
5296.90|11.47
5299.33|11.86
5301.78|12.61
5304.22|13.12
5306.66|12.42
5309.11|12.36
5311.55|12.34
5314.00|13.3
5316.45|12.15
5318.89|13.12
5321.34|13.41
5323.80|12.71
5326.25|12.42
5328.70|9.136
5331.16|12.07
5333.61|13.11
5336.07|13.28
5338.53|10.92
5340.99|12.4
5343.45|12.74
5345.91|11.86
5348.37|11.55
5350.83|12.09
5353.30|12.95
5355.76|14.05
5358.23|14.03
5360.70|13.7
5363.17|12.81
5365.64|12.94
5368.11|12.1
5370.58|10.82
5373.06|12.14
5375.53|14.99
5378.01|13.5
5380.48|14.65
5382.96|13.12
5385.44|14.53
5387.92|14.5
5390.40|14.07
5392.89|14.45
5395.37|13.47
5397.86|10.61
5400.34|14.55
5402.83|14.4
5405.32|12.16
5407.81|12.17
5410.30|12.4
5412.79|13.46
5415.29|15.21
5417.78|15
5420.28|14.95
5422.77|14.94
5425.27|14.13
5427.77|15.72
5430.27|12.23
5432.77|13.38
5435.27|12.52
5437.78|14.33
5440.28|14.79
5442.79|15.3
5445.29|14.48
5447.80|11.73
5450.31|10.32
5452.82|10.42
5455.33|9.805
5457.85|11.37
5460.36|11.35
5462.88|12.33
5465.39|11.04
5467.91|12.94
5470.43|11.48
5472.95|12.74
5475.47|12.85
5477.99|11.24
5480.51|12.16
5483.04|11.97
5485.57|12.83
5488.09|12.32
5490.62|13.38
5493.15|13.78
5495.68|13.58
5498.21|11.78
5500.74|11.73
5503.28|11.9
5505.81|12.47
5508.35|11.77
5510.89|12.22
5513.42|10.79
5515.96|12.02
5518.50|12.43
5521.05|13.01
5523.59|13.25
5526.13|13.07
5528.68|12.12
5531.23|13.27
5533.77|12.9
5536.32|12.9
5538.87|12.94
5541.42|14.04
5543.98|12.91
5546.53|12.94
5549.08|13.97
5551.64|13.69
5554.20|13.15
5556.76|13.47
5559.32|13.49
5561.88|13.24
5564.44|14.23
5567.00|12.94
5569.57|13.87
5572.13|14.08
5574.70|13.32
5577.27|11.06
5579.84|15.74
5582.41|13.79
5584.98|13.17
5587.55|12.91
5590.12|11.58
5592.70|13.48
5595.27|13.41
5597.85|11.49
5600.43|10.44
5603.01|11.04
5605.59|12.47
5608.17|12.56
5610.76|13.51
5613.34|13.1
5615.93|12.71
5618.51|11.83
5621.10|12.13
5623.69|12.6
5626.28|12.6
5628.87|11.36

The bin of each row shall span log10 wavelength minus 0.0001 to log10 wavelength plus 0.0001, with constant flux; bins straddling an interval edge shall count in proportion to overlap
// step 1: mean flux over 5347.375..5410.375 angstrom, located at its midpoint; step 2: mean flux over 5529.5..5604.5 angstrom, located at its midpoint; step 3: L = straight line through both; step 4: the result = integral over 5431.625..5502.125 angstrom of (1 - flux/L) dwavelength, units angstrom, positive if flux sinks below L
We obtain 3.9 angstrom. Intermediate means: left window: 13.2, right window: 13.1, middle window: 12.4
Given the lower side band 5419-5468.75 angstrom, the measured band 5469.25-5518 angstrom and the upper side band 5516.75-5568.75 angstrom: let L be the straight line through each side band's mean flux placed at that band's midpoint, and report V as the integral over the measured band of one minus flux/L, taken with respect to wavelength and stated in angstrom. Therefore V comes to 2.91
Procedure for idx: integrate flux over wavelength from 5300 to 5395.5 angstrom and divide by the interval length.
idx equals 12.9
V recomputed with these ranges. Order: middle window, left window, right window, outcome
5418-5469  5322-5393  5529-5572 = 0.5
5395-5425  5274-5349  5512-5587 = -2.4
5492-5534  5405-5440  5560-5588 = 3.6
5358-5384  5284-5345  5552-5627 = -1.3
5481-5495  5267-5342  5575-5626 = -0.6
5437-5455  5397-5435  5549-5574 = 1.1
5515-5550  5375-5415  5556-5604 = 0.4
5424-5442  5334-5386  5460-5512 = -2.0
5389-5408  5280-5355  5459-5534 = -1.5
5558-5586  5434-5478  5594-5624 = -2.9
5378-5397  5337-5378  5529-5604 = -1.9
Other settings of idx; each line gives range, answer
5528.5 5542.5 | 13.1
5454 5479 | 11.7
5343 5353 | 12.1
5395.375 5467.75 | 13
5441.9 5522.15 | 12.2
